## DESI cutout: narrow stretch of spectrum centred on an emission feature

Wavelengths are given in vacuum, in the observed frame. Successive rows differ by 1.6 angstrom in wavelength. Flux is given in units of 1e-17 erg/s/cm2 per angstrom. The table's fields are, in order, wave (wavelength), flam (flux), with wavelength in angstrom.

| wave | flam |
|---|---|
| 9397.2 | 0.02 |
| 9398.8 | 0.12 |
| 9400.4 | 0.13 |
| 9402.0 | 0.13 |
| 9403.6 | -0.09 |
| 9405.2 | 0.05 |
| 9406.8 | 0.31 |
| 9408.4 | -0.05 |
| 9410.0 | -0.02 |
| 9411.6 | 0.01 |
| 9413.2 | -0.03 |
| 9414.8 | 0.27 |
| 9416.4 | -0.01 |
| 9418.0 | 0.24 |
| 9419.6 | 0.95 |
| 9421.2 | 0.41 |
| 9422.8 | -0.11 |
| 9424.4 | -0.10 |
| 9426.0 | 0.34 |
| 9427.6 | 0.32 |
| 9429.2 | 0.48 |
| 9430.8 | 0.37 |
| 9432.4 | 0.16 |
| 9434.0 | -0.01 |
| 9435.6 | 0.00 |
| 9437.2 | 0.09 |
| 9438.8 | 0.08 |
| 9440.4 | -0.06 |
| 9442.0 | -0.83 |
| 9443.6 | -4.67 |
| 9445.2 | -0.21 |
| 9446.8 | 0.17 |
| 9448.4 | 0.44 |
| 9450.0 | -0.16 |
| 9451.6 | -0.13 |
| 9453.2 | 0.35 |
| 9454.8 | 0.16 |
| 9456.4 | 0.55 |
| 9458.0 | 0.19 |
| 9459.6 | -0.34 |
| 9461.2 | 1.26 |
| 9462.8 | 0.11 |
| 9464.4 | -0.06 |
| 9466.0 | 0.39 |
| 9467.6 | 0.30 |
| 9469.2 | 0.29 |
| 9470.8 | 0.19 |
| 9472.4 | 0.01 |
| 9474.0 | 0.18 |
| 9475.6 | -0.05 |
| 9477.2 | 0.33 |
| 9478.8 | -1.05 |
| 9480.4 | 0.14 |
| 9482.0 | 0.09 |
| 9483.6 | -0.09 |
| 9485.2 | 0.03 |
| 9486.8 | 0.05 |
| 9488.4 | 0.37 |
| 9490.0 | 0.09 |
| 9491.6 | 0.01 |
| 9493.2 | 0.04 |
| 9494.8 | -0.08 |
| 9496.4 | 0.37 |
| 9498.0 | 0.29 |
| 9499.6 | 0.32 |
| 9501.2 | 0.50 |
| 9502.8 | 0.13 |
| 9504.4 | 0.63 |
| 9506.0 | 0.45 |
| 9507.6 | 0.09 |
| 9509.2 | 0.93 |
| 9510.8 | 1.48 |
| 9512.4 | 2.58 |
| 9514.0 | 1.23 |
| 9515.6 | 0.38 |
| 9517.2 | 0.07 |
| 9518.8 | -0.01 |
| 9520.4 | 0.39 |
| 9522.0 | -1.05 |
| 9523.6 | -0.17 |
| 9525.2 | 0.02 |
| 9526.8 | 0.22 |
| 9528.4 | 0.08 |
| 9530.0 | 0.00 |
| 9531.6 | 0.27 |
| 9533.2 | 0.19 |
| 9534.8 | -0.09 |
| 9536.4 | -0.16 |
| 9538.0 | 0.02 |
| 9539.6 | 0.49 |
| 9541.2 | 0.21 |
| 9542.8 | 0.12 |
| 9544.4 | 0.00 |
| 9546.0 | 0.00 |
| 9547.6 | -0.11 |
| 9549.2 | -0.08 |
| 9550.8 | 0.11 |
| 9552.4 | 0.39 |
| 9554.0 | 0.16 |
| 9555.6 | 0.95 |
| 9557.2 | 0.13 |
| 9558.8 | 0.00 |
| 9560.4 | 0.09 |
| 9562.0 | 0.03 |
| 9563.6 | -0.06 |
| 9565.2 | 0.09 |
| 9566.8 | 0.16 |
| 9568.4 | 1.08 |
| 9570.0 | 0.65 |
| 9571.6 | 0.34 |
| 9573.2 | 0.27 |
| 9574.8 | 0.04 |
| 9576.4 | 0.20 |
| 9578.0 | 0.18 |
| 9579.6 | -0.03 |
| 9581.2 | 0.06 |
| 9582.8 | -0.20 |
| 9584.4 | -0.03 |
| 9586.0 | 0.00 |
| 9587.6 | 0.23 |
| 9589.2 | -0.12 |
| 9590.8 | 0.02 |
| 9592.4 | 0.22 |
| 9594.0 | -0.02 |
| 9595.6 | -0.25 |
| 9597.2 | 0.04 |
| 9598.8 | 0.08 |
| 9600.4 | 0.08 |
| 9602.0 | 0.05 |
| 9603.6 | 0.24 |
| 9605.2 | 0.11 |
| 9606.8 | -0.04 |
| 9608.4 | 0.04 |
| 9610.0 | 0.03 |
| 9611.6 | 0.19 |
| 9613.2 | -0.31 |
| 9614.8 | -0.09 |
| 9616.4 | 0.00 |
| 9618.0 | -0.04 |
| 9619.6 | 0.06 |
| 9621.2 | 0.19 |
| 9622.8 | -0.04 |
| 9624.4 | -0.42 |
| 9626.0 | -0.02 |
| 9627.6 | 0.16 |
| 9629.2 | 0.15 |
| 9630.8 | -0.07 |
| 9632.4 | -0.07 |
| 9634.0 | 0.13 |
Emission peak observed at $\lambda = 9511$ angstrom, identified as [O III] 5007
